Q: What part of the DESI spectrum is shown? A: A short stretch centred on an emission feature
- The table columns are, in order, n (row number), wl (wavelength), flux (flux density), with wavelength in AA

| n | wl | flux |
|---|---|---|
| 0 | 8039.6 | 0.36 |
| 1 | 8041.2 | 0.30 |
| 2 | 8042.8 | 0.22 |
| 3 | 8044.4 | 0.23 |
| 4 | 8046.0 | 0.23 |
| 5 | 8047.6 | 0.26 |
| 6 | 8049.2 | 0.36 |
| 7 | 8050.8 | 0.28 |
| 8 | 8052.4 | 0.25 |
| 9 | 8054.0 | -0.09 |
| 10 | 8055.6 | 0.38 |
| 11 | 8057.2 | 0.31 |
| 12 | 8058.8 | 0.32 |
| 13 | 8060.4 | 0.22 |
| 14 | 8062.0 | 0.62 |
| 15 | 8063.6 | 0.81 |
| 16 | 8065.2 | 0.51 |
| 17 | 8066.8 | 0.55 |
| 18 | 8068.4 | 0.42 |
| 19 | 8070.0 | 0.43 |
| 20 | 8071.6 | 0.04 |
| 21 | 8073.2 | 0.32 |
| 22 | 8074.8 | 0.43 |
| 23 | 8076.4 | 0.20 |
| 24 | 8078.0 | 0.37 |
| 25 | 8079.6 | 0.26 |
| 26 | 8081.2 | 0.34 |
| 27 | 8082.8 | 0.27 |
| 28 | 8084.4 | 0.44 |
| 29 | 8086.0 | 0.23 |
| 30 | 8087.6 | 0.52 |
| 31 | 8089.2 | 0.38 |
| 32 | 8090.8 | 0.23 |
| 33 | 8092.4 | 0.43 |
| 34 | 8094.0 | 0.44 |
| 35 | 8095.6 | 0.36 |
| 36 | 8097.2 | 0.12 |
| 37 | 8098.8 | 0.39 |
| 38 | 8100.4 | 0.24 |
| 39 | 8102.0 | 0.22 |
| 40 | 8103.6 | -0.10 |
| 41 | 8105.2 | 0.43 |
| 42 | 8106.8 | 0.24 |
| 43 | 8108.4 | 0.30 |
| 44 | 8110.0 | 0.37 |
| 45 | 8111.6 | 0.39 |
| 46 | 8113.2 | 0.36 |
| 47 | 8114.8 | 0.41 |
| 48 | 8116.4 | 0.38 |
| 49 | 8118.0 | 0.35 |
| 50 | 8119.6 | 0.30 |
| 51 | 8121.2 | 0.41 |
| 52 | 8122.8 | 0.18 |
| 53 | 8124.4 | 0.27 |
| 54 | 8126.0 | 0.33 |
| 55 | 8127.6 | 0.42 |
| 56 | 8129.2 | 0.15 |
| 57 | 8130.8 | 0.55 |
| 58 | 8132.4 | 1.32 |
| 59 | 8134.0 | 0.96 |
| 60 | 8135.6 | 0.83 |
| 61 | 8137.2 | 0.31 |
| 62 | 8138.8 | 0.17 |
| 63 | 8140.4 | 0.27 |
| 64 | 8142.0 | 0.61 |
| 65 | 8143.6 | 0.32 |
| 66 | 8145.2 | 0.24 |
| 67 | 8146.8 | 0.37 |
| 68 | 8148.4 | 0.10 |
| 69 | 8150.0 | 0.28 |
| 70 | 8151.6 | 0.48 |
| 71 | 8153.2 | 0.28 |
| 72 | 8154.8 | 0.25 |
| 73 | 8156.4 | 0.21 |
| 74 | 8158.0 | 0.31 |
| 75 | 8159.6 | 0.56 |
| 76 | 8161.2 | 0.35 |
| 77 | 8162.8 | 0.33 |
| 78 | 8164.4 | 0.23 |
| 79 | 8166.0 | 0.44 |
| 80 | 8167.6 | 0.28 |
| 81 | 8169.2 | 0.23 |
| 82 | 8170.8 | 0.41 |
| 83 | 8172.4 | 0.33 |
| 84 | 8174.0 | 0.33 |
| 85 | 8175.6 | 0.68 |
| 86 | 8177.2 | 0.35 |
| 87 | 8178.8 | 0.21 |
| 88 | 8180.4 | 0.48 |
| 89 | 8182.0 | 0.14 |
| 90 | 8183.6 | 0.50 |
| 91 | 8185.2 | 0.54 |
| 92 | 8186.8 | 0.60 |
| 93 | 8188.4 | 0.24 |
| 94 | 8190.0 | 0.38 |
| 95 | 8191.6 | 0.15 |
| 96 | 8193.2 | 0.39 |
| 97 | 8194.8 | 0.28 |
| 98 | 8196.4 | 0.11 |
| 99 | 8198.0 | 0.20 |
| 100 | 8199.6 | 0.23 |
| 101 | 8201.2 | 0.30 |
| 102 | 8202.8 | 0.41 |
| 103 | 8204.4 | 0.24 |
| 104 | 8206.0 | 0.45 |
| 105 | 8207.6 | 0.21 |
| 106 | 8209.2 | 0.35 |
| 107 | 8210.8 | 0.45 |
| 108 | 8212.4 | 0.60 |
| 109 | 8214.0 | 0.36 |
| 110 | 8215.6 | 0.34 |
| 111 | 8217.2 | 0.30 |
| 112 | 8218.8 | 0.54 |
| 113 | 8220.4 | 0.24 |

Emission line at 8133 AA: H-gamma 4340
